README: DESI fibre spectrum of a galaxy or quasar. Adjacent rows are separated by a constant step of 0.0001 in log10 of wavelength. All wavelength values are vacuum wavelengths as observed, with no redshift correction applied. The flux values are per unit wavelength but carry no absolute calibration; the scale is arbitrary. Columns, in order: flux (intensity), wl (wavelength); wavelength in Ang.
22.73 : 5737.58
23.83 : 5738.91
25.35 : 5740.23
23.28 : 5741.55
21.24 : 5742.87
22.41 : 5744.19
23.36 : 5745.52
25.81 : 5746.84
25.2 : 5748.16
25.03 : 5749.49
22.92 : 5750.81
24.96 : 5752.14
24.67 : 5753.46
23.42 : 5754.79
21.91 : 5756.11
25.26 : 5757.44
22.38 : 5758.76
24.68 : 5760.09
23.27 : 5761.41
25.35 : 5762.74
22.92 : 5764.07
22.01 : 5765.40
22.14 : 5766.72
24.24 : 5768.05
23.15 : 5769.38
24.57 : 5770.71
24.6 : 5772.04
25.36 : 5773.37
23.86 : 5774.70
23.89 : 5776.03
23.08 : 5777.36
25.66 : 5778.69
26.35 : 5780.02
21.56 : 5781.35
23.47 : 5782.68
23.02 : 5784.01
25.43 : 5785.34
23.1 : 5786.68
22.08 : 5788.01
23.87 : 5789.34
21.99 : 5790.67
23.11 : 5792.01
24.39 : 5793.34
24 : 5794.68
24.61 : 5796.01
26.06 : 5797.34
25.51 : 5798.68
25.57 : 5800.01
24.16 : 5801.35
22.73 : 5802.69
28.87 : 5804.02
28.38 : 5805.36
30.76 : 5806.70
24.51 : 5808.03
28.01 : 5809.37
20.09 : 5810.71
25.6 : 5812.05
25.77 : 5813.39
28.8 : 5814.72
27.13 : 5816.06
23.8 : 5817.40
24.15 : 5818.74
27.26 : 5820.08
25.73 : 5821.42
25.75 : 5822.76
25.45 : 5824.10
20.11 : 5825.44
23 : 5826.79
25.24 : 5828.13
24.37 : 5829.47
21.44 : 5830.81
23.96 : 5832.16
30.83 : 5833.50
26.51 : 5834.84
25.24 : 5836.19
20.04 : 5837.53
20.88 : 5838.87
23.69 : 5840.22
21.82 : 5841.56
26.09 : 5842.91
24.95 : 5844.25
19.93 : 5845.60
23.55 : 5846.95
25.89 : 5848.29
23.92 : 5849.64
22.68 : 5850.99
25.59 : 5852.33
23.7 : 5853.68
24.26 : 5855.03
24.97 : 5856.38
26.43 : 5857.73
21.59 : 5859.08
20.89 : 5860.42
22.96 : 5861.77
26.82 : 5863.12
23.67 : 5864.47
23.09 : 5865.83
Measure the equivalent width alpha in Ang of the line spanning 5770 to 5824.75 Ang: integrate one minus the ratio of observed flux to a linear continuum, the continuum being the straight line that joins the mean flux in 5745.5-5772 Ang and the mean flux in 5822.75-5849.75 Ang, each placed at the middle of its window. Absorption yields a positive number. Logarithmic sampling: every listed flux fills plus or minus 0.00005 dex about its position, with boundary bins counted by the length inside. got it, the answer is -2.4 Ang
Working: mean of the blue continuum 23.9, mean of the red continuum 23.9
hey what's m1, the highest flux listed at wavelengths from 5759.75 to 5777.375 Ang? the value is 25.36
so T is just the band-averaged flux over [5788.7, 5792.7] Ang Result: 23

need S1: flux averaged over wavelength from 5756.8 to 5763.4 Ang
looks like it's 24.2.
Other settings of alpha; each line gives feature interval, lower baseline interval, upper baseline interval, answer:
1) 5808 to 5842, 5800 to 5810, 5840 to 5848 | 0.57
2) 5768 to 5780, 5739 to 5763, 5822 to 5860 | -0.23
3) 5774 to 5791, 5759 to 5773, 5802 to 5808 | 1.04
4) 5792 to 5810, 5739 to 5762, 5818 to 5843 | -1.31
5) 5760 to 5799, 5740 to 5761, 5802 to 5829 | 1.13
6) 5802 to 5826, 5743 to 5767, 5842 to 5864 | -1.86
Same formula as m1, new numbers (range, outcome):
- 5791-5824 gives 30.76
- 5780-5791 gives 26.35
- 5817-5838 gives 30.83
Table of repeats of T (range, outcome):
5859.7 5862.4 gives 22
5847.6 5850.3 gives 24.9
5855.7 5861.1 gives 23.5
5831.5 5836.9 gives 26.6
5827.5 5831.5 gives 23.7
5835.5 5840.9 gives 22.5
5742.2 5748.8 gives 23.6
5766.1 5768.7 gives 23.2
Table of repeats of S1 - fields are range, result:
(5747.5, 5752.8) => 24.5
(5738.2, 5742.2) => 24.1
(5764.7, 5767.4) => 22.1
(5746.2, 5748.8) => 25.5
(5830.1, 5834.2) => 25.4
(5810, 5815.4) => 25.1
